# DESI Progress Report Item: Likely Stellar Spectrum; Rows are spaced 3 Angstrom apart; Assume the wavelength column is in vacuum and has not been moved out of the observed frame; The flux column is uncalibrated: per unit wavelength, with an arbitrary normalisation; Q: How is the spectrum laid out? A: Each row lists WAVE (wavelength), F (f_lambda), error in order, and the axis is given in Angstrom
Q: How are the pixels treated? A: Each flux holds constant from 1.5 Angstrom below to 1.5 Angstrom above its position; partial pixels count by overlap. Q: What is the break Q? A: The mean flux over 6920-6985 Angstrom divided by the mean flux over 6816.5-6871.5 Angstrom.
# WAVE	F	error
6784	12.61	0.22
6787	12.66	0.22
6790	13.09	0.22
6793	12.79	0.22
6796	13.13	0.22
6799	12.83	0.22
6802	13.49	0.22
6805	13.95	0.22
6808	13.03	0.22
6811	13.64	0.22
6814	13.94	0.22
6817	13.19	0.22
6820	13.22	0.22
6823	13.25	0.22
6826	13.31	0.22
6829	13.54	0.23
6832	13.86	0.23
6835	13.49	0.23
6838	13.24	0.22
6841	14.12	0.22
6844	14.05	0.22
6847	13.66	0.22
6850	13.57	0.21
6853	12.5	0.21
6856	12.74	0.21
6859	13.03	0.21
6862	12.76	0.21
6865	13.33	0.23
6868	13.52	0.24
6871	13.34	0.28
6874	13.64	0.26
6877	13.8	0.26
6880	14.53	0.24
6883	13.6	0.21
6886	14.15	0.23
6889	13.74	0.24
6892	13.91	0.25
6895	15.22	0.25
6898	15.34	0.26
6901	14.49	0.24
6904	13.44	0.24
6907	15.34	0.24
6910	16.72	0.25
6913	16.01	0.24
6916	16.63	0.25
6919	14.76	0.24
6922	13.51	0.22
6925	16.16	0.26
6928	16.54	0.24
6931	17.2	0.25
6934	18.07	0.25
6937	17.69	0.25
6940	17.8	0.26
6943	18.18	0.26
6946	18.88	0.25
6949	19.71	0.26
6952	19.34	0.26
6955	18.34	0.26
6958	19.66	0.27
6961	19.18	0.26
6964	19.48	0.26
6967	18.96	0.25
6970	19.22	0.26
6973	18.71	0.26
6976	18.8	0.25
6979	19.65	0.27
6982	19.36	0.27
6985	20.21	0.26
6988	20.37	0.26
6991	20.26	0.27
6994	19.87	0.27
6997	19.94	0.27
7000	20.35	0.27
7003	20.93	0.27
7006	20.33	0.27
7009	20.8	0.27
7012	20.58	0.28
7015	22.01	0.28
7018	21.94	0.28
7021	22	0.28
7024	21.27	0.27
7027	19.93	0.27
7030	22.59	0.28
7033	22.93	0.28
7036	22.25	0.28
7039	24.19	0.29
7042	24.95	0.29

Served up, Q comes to 1.37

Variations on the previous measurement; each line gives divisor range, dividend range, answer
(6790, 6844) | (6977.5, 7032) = 1.54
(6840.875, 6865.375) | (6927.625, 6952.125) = 1.37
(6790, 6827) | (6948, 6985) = 1.45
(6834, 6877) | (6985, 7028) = 1.55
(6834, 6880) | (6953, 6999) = 1.45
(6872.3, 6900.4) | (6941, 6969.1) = 1.34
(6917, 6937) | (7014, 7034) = 1.35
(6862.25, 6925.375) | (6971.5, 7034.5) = 1.42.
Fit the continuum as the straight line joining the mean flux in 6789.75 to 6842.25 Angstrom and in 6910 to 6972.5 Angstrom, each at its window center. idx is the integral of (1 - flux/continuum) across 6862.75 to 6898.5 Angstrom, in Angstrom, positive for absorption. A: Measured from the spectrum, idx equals 3.9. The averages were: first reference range 13.4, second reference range 17.8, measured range 13.9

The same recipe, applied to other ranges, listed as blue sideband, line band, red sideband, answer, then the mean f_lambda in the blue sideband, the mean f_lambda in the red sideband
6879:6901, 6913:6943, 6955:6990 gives 0.26 Angstrom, 14.4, 19.4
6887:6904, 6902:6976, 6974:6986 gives -1.98 Angstrom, 14.4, 19.4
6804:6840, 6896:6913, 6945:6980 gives 1.68 Angstrom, 13.5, 19.2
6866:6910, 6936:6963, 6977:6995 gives -1.49 Angstrom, 14.2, 19.9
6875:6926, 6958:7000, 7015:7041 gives -0.55 Angstrom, 14.8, 22.2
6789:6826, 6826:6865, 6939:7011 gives 3.50 Angstrom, 13.3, 19.5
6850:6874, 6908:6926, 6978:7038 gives 0.47 Angstrom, 13.1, 20.9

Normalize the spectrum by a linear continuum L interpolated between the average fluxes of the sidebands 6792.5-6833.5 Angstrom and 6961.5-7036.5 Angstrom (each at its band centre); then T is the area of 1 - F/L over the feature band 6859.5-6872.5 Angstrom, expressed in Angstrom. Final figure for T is 1.8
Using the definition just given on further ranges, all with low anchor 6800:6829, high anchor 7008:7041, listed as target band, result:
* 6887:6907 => 2.8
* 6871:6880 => 1.2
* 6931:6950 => 0.3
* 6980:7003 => 0.6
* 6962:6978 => 0.5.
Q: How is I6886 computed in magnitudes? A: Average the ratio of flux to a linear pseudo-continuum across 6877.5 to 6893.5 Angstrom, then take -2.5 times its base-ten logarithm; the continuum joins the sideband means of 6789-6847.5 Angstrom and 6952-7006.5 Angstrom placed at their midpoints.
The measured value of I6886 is 0.15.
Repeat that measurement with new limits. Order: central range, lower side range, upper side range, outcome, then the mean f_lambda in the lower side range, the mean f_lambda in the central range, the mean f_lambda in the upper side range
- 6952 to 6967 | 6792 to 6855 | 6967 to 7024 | -0.018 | 13.4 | 19.2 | 20.3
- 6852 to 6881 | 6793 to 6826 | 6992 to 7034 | 0.166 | 13.3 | 13.3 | 21.1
